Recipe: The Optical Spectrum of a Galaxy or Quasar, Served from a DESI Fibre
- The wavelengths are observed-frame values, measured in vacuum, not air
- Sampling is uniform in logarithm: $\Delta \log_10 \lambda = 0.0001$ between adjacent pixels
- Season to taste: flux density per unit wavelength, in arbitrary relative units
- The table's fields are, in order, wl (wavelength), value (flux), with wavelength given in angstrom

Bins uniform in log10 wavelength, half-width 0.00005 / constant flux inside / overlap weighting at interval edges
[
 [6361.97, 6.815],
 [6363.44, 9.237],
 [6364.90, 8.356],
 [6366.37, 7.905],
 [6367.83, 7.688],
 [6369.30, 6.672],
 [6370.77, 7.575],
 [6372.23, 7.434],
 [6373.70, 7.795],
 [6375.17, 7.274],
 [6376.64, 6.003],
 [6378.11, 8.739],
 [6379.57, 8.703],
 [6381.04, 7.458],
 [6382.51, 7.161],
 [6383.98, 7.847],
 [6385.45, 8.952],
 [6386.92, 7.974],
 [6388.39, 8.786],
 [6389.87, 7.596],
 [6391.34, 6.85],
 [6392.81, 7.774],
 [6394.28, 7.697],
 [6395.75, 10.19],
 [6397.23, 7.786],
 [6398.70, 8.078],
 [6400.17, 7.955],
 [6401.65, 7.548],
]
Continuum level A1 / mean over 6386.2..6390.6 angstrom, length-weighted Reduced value 8.1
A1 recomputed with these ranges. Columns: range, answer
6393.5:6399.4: 8.44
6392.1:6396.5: 8.55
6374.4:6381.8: 7.64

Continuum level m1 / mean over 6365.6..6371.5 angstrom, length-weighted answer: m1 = 7.46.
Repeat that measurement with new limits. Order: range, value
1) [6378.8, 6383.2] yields 7.8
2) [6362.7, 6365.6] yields 8.8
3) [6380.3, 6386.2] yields 7.85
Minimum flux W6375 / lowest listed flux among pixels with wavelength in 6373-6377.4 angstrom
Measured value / 6.003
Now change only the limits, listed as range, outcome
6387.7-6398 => 6.85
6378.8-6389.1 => 7.161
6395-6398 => 7.786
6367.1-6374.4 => 6.672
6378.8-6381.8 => 7.458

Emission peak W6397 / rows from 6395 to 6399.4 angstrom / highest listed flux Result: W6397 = 10.19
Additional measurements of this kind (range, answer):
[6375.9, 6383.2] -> 8.739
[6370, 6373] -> 7.575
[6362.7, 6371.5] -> 9.237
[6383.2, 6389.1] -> 8.952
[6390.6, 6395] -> 7.774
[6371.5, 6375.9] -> 7.795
